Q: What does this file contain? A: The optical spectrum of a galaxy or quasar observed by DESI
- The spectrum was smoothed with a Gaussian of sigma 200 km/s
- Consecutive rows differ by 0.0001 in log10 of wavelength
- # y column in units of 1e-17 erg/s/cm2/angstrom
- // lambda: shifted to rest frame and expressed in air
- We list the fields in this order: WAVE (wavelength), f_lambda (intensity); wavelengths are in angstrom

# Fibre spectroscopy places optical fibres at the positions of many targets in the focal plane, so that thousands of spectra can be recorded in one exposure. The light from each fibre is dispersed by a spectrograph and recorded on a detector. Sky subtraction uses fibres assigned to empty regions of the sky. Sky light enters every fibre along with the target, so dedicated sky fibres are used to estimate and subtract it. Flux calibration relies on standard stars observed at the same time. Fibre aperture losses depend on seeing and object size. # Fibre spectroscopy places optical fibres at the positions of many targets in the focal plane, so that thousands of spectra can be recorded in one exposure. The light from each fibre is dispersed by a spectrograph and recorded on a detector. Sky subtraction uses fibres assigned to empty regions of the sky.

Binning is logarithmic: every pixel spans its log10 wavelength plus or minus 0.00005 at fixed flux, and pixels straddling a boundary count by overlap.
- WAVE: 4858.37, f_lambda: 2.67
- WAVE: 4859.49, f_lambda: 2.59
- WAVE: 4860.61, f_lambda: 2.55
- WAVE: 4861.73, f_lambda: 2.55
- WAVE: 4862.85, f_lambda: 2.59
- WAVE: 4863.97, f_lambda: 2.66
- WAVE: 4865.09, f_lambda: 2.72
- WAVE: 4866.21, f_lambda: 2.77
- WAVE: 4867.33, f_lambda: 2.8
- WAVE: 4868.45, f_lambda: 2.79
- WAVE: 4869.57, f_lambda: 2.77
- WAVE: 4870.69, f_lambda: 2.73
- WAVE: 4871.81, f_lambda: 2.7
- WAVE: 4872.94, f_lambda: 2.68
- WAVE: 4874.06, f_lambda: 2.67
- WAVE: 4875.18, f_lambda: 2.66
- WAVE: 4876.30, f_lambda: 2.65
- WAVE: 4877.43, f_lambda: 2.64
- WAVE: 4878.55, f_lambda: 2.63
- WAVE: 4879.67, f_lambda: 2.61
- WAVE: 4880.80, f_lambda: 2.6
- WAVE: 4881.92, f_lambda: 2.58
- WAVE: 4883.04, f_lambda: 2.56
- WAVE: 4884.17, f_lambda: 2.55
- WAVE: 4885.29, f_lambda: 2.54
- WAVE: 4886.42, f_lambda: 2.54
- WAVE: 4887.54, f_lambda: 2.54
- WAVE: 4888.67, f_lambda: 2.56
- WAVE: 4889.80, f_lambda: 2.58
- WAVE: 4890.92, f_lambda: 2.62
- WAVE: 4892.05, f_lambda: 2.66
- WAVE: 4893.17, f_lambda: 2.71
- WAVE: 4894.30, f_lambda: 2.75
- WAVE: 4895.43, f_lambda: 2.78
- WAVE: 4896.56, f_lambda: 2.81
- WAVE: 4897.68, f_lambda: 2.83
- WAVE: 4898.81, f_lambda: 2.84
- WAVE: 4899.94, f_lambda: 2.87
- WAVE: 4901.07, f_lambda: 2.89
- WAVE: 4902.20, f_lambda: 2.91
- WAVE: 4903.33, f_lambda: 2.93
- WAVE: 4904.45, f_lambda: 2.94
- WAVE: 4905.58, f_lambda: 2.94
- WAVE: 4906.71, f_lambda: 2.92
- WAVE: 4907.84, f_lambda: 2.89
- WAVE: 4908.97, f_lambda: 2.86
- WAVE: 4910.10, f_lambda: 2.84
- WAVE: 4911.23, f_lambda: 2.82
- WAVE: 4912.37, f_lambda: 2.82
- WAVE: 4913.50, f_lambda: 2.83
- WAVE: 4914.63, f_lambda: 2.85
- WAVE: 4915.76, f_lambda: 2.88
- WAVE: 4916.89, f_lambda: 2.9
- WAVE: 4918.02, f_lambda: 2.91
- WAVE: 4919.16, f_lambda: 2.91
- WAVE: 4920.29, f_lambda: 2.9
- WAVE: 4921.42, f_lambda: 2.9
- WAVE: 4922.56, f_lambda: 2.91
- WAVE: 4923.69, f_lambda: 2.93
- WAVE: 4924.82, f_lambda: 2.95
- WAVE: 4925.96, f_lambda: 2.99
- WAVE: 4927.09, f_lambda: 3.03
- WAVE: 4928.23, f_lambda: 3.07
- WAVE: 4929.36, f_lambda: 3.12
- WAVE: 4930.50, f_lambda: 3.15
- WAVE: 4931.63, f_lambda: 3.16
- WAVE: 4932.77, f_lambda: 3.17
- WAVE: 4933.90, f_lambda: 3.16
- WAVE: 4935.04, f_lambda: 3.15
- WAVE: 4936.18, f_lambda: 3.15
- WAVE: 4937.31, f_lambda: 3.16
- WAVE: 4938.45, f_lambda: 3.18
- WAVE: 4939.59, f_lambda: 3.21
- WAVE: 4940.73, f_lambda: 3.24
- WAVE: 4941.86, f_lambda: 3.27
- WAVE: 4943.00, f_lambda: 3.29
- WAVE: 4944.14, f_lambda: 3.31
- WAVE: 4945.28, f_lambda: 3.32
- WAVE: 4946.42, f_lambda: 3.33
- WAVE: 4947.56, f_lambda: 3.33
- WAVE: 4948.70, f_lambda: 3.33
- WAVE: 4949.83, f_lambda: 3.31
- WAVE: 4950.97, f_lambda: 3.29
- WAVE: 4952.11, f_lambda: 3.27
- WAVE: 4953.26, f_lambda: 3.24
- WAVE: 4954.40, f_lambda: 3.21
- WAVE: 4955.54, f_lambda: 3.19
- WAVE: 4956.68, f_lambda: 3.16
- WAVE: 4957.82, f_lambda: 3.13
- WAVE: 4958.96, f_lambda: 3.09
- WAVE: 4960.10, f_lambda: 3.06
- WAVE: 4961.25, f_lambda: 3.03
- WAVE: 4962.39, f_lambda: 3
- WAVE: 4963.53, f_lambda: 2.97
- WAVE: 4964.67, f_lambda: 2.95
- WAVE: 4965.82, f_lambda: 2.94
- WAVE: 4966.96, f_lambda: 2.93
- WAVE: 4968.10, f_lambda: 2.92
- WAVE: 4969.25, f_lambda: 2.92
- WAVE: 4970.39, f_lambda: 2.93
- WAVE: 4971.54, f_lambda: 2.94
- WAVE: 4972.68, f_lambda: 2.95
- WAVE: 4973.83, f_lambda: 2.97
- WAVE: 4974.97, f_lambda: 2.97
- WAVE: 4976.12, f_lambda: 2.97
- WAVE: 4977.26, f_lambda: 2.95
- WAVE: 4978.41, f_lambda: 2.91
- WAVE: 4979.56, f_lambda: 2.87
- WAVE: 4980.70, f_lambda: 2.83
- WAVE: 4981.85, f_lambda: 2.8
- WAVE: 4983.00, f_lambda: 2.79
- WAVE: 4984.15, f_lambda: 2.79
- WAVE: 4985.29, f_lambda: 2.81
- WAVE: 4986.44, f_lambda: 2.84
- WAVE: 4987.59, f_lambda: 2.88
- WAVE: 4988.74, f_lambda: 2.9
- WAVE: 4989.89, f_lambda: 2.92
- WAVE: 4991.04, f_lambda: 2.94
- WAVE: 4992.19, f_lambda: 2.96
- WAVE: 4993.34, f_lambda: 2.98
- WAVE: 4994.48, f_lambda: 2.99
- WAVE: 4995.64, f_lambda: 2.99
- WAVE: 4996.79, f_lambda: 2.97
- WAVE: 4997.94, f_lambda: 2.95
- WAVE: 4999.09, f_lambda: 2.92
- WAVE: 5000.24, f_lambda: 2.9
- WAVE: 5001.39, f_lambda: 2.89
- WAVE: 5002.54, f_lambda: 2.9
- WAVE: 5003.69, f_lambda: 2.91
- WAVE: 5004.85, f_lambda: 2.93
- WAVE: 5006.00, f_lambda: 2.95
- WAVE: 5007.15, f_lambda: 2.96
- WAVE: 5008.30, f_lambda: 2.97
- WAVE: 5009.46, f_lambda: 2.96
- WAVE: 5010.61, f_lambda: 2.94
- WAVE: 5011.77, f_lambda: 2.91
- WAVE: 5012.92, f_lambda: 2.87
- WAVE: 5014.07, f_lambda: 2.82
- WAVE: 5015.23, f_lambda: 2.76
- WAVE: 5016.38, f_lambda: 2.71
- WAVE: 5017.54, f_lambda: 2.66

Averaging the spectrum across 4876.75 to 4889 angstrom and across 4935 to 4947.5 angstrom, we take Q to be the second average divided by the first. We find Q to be 1.3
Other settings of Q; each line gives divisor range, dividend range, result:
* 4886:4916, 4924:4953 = 1.14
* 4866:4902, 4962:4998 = 1.09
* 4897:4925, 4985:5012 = 1.01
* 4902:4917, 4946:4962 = 1.11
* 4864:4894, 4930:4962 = 1.21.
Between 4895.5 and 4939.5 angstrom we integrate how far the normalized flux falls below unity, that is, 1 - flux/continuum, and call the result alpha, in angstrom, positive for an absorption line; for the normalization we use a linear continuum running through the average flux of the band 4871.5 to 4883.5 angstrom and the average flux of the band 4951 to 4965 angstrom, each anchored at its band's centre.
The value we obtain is -1.3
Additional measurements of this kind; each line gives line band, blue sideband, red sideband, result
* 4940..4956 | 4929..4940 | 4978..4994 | -1.02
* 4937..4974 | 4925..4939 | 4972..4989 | -1.58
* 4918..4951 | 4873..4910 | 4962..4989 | -3.78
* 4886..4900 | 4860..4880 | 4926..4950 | 0.79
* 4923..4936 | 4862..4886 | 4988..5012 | -1.39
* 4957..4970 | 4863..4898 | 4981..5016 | -0.76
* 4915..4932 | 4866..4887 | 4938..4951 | 0.63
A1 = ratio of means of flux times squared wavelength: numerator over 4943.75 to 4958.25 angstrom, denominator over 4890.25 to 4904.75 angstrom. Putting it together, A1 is 1.2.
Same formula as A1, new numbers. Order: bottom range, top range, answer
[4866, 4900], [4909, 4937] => 1.13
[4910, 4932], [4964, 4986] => 1.01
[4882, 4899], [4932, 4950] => 1.25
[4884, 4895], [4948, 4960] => 1.27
